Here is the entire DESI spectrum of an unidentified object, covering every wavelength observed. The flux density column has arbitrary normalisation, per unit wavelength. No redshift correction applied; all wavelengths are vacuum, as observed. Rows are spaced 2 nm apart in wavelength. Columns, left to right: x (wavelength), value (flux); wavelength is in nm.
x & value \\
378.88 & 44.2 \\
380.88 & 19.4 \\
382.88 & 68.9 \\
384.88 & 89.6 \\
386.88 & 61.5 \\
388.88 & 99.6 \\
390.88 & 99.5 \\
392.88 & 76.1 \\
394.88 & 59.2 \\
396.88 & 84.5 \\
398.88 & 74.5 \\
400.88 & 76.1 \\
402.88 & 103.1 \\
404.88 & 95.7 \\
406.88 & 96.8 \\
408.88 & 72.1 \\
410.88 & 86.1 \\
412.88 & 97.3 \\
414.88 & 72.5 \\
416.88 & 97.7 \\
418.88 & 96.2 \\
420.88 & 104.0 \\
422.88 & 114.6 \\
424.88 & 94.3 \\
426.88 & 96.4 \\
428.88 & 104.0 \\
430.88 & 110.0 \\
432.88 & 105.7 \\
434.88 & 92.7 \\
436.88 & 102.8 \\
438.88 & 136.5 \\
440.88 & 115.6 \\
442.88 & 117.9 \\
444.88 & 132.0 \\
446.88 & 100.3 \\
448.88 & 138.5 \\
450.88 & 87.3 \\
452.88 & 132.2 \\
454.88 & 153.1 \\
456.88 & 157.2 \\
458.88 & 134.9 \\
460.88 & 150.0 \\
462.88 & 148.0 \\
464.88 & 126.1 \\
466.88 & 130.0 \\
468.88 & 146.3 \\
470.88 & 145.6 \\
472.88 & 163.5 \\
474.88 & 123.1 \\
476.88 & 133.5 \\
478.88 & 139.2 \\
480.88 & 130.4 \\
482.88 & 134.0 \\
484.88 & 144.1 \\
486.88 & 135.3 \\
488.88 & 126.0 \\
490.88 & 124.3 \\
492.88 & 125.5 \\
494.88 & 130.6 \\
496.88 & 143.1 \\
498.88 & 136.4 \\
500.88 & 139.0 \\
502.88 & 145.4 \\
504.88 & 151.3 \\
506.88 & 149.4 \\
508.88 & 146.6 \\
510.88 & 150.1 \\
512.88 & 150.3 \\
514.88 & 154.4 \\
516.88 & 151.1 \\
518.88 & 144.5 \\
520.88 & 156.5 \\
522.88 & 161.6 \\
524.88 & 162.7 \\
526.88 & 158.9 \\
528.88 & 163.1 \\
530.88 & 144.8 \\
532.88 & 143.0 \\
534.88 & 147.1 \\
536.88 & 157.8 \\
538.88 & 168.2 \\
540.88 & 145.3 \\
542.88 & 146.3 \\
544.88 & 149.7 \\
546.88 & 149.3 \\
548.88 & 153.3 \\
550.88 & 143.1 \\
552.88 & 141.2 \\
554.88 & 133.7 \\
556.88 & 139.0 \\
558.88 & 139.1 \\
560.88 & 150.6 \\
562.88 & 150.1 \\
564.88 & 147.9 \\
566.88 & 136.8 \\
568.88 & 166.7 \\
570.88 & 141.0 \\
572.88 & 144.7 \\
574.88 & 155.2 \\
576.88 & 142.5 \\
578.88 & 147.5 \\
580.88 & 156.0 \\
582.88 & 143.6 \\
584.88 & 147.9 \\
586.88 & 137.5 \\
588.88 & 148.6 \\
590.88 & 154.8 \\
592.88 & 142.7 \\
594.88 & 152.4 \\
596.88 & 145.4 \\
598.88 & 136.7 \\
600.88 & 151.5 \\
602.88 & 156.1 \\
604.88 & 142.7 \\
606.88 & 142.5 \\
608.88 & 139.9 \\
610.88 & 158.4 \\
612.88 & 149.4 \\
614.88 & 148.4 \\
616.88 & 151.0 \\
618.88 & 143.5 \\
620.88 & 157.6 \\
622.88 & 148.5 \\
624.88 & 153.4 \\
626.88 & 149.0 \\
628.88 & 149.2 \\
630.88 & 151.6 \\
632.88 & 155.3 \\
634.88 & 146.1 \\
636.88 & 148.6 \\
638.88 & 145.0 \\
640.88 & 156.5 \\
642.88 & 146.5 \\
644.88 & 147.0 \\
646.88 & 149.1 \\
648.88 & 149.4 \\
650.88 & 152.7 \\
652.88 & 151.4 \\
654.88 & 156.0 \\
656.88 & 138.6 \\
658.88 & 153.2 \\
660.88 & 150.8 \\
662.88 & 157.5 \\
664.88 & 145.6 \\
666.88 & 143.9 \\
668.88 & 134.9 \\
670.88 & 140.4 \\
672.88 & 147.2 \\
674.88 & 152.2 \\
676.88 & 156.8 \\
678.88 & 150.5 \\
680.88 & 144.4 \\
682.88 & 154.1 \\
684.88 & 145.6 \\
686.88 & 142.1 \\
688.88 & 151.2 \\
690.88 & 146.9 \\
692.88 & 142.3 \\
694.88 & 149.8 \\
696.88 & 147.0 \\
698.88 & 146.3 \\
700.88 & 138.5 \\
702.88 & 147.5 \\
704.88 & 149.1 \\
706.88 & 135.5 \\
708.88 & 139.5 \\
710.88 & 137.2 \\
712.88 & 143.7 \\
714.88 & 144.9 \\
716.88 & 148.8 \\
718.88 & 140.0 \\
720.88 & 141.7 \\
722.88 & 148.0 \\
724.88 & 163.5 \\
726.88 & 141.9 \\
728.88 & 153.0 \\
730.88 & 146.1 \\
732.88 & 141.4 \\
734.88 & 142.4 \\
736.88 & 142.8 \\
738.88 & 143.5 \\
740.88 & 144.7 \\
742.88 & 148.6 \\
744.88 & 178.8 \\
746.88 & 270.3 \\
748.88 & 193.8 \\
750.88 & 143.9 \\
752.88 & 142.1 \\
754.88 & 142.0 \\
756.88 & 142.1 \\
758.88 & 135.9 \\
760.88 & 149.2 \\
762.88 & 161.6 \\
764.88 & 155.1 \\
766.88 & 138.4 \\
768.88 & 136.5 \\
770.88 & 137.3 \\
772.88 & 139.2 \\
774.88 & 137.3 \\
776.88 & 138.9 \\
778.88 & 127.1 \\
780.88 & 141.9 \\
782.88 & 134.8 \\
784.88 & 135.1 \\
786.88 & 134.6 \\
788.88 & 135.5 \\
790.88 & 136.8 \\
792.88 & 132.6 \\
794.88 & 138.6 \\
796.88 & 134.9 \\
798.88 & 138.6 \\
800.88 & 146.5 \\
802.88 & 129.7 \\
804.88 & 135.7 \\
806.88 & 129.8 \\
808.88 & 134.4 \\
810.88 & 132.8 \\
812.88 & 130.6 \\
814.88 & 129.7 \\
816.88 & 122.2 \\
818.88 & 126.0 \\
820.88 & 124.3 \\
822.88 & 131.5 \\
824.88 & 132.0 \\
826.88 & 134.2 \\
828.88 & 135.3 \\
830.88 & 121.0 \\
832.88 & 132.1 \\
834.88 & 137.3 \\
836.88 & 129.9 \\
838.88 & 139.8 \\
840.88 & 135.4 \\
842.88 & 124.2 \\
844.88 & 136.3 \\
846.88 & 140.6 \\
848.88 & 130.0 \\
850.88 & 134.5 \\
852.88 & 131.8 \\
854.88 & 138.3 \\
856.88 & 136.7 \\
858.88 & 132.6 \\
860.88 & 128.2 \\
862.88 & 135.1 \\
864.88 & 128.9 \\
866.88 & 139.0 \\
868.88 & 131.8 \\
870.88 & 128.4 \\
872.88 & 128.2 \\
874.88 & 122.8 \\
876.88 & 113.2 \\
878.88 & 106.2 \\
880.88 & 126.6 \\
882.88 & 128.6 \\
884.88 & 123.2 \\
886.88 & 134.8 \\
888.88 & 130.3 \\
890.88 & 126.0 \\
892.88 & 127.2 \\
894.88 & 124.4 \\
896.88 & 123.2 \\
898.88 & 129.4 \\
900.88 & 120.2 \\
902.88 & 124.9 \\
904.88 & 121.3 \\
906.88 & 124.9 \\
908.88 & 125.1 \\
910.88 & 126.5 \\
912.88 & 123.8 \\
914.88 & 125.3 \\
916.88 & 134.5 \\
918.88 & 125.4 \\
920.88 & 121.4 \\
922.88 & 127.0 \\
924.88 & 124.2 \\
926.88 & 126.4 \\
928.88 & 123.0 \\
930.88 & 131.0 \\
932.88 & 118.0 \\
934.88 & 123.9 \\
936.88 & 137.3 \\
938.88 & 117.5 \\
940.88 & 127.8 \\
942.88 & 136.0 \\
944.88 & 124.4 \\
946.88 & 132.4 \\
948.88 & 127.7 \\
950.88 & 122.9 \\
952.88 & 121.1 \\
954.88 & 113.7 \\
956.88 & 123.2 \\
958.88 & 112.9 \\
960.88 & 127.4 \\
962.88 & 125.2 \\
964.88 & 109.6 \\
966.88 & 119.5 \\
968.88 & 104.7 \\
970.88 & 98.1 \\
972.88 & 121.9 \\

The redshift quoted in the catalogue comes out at 0.136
